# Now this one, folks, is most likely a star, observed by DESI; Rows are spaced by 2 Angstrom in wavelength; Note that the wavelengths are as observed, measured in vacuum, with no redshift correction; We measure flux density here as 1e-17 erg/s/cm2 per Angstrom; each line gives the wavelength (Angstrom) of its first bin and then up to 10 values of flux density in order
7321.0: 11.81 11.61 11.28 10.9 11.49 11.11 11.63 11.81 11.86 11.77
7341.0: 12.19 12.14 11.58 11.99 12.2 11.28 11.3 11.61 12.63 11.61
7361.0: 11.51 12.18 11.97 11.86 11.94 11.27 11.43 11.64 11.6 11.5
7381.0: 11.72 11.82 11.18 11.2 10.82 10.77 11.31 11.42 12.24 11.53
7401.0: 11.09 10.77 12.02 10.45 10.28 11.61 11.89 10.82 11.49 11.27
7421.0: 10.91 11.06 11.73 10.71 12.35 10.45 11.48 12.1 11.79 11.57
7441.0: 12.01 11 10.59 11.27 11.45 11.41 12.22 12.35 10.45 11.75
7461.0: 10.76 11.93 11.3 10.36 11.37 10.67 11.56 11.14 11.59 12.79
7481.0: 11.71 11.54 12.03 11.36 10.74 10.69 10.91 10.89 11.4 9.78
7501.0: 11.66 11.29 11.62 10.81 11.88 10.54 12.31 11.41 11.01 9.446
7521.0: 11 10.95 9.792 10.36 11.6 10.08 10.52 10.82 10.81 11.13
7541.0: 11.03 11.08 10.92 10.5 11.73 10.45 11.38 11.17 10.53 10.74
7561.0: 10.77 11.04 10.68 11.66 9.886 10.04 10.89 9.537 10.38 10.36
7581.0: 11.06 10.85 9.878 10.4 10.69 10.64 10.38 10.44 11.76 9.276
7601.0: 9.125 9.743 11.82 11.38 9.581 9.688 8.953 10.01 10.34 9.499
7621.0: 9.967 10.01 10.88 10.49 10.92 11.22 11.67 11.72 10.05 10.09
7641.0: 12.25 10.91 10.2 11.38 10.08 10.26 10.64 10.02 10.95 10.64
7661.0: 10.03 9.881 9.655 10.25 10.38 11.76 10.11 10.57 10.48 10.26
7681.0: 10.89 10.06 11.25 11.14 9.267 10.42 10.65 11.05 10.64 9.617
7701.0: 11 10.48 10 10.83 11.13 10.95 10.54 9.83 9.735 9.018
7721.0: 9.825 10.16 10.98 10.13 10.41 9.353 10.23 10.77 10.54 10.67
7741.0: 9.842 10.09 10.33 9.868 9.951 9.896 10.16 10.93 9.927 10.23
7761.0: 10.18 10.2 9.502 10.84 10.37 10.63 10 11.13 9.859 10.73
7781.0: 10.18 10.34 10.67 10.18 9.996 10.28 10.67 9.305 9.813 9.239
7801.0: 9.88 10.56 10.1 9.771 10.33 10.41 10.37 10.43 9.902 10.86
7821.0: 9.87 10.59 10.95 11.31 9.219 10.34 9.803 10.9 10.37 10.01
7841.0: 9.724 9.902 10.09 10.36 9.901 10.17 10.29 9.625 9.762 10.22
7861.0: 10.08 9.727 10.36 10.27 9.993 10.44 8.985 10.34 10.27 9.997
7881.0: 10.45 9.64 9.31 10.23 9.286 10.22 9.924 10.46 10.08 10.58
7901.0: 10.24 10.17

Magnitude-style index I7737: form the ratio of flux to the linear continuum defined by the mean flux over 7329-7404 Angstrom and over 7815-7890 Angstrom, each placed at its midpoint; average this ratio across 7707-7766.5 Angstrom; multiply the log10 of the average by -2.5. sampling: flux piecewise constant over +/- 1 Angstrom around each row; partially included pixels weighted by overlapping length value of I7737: 0.03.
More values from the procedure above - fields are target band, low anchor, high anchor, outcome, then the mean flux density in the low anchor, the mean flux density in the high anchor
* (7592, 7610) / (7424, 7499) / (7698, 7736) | 0.04 mag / 11.4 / 10.3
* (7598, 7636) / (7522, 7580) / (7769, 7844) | 0.03 mag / 10.7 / 10.2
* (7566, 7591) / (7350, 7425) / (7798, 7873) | 0.04 mag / 11.4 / 10.1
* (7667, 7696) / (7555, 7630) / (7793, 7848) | -0.03 mag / 10.4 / 10.2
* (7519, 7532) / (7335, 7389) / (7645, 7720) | 0.05 mag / 11.7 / 10.4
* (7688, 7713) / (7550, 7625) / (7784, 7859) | -0.02 mag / 10.4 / 10.2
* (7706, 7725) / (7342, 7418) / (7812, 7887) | 0.03 mag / 11.5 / 10.1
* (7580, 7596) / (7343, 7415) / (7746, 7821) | 0.03 mag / 11.5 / 10.2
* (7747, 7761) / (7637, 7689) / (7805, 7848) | 0.02 mag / 10.5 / 10.3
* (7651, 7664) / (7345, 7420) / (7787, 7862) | 0.03 mag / 11.5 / 10.1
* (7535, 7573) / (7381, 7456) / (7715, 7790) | 0.00 mag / 11.4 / 10.2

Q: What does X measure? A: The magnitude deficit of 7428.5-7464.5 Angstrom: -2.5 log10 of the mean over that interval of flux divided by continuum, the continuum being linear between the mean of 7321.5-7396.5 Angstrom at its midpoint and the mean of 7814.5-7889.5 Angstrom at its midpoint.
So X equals -0.01 mag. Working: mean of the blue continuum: 11.6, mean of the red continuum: 10.1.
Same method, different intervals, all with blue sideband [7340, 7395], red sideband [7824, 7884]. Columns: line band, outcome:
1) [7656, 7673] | 0.03 mag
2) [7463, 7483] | -0.01 mag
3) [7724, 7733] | 0.03 mag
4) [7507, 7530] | 0.02 mag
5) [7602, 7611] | 0.04 mag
